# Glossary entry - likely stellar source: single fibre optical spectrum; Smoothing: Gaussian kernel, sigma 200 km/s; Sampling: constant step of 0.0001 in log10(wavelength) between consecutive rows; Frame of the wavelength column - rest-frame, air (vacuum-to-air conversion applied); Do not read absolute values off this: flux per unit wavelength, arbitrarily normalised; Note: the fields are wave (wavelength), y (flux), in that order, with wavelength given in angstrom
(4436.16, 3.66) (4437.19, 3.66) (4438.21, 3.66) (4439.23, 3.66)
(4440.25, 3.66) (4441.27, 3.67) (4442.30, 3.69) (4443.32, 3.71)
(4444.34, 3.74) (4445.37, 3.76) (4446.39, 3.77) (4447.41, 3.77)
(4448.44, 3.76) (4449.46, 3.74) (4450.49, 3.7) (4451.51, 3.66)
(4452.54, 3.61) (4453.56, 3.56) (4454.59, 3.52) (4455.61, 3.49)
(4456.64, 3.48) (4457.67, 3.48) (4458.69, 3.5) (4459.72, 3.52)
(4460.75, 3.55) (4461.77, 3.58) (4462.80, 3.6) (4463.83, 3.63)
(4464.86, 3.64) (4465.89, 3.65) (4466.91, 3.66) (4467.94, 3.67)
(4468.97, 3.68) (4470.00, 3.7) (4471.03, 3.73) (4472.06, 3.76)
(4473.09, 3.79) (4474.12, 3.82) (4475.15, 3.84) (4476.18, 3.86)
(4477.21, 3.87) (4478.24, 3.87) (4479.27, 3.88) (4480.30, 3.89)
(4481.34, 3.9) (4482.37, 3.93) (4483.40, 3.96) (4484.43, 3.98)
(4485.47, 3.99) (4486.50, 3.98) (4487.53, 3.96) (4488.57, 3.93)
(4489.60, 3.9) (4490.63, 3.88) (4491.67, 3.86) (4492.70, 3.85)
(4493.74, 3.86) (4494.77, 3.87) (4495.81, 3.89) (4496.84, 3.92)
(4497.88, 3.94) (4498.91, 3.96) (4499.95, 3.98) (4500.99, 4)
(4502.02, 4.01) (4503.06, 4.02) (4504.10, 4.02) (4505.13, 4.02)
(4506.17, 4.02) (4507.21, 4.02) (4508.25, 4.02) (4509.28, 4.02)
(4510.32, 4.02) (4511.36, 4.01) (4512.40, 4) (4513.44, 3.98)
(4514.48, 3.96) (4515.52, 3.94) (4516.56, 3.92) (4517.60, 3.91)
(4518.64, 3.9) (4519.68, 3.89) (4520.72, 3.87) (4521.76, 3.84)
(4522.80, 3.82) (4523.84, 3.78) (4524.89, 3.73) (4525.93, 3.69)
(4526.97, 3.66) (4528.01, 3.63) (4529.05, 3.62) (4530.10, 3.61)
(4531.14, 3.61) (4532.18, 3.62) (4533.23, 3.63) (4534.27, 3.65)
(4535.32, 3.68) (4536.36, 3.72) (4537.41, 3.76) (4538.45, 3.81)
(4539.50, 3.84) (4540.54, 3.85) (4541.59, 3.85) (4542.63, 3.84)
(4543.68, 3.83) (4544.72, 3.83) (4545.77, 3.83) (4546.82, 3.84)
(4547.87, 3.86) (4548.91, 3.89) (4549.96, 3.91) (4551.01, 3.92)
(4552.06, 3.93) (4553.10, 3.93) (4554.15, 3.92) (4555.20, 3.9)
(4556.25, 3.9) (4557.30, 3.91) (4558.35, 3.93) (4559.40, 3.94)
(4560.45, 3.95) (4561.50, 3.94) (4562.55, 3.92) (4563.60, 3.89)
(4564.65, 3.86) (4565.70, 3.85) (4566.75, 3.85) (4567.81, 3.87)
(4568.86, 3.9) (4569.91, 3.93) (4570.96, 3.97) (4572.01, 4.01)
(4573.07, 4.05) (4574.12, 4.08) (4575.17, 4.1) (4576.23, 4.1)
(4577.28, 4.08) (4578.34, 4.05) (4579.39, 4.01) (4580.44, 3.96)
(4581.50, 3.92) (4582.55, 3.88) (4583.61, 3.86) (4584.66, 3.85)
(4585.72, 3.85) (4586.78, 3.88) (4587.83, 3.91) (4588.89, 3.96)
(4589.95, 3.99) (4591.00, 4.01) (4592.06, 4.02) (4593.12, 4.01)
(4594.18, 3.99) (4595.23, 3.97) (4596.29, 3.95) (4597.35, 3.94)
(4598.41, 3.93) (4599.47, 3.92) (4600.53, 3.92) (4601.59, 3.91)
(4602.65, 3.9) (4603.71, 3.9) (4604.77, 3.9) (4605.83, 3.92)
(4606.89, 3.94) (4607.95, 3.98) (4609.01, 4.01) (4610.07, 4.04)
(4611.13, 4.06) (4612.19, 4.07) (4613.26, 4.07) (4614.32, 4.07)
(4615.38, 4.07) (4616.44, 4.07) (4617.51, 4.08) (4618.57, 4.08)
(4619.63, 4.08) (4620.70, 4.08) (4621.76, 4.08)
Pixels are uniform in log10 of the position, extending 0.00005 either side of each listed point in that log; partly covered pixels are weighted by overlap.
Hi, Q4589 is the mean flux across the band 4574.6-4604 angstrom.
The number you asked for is 3.96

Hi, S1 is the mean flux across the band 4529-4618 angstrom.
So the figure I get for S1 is 3.91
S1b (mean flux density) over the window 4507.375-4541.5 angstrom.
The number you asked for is 3.81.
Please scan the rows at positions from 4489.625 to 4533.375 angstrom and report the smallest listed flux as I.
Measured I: 3.61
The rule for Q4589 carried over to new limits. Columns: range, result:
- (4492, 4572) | 3.87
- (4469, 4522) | 3.92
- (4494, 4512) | 3.98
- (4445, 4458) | 3.64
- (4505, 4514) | 4.01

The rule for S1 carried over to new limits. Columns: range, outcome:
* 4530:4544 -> 3.74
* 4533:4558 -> 3.84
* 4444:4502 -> 3.78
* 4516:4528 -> 3.81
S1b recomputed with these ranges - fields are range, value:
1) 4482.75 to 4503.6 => 3.94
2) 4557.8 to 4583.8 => 3.96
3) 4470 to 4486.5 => 3.87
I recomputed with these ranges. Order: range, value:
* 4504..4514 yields 3.98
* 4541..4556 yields 3.83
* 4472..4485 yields 3.76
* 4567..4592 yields 3.85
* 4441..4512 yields 3.48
